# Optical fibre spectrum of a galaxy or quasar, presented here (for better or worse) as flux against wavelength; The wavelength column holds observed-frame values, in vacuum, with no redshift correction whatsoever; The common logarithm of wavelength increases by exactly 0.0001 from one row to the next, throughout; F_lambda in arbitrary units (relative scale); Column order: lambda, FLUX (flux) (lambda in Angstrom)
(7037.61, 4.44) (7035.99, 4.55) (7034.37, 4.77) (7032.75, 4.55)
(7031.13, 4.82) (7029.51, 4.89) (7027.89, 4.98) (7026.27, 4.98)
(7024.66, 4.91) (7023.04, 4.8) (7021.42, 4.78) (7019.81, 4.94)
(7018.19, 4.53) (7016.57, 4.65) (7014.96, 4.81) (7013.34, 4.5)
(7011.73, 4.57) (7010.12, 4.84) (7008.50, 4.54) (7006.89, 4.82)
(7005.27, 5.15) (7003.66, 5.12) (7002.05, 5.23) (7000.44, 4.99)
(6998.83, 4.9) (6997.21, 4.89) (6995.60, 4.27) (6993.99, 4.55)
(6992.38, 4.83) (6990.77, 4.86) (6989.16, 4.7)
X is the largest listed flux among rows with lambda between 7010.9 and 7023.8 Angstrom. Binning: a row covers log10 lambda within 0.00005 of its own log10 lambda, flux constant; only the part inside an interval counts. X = 4.94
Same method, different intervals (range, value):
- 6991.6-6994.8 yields 4.83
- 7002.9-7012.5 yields 5.15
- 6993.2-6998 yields 4.89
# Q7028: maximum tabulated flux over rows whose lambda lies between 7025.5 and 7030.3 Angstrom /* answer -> 4.98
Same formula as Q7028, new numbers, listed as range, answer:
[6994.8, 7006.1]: 5.23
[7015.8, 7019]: 4.65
